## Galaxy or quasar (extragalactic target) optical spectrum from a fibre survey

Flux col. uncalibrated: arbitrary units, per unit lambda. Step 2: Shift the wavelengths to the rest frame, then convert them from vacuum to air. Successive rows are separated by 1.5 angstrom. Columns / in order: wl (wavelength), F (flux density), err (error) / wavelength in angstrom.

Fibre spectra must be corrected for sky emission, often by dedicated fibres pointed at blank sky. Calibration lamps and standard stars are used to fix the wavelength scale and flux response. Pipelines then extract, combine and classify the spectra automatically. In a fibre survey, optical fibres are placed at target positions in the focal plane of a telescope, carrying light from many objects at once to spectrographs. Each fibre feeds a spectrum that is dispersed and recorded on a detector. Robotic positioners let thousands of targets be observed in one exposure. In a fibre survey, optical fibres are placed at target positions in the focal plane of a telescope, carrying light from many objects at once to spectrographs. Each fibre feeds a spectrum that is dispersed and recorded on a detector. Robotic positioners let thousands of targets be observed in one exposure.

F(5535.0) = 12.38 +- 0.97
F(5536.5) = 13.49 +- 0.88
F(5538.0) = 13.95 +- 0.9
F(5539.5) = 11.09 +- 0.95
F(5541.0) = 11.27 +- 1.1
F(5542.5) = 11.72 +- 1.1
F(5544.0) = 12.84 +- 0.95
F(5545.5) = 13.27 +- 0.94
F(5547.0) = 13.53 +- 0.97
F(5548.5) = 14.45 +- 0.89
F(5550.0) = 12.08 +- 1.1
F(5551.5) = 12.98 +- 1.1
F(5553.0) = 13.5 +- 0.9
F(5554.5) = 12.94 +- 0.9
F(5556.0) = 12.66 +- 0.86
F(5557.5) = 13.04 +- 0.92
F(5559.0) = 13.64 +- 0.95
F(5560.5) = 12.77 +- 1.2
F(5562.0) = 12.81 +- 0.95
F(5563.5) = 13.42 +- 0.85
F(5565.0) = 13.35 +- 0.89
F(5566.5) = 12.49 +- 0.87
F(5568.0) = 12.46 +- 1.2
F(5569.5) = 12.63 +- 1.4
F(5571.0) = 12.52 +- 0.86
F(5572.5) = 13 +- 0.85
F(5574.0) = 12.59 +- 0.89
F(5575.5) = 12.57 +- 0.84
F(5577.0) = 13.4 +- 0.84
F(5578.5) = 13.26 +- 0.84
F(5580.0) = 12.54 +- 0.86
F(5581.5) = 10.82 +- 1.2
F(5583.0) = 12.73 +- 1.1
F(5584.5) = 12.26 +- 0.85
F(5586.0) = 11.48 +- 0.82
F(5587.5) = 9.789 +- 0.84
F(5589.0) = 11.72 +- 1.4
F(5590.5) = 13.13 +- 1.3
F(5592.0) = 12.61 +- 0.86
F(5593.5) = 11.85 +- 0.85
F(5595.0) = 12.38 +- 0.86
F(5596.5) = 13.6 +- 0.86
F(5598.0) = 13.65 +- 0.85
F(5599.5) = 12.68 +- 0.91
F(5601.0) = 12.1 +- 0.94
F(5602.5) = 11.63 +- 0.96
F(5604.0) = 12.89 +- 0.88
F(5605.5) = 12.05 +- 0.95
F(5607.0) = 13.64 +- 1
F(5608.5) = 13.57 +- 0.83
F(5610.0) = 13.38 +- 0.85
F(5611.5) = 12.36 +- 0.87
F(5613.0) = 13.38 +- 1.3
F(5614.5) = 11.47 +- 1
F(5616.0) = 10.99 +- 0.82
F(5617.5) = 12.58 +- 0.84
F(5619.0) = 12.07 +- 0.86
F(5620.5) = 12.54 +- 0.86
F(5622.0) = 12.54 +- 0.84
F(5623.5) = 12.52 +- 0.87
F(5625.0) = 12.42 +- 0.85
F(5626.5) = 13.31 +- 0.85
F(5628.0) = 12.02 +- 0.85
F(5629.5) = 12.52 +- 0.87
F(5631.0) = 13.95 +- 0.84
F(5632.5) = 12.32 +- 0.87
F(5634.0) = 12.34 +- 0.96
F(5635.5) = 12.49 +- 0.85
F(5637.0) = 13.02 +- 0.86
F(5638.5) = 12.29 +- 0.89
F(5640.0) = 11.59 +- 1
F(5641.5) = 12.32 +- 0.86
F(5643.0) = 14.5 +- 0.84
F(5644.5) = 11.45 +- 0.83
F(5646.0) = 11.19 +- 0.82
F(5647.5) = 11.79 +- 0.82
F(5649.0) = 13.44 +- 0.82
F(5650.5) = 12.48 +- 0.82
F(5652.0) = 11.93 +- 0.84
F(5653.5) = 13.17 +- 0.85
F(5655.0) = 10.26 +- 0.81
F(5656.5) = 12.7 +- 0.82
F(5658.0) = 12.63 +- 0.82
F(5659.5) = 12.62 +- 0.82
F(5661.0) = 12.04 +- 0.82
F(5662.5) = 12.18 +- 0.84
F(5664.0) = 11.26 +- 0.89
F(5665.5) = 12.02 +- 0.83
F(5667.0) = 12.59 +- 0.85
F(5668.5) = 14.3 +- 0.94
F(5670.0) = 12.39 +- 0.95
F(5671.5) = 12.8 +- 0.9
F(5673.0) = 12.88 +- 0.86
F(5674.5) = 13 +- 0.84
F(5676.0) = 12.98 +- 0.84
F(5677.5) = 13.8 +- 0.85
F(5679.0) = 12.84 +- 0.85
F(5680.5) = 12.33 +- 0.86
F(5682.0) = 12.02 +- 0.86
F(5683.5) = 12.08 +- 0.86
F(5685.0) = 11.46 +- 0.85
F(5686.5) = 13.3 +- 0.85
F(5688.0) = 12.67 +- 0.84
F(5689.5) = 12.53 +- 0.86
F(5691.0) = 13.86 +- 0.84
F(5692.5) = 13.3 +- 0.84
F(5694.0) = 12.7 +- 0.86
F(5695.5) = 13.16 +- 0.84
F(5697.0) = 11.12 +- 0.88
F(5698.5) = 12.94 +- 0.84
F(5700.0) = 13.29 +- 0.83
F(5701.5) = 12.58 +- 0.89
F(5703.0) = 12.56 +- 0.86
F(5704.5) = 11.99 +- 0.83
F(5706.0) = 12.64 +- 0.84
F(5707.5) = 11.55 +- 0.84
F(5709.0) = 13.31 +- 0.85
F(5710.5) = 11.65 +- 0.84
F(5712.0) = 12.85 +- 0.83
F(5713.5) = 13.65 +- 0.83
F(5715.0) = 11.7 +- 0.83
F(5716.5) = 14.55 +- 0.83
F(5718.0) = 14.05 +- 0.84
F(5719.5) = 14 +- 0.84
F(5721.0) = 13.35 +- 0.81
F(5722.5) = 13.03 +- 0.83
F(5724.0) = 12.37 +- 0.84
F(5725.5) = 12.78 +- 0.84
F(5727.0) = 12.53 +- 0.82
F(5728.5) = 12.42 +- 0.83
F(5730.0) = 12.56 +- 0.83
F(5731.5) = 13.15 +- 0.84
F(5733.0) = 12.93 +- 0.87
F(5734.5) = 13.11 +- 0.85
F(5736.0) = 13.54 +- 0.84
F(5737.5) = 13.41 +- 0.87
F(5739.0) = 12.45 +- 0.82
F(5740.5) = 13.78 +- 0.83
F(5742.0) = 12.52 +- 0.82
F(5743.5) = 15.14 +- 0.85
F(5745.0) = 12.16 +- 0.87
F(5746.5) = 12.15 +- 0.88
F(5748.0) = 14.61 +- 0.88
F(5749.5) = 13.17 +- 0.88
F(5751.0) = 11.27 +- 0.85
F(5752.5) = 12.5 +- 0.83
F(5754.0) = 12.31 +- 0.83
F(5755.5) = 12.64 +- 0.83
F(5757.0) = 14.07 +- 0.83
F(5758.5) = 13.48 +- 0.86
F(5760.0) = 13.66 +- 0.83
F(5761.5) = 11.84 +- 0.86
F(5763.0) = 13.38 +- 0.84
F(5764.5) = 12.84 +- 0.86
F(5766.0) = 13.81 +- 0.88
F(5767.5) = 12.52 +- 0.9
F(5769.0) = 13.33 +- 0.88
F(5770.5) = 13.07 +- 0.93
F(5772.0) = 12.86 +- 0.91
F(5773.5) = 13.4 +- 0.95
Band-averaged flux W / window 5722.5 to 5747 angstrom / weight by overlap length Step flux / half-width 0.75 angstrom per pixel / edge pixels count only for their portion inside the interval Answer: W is 12.9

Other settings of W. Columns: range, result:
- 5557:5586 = 12.7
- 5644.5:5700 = 12.5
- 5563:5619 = 12.5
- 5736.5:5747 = 13.1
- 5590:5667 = 12.5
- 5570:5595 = 12.3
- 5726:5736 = 12.8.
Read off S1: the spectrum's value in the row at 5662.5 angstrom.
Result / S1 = 12.18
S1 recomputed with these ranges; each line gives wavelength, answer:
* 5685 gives 11.46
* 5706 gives 12.64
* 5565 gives 13.35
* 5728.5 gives 12.42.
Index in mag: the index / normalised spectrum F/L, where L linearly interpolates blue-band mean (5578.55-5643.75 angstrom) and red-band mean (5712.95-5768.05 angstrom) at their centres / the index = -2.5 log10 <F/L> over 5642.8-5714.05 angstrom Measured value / 0.02 mag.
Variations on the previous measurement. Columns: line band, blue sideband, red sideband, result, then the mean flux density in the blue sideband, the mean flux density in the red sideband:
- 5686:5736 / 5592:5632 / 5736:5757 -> 0.00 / 12.6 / 13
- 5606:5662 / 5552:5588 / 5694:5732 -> 0.02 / 12.6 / 12.8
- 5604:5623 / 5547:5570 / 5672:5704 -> 0.03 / 13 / 12.7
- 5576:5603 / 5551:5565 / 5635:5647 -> 0.04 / 13.1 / 12.3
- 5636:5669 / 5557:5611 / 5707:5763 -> 0.04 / 12.6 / 13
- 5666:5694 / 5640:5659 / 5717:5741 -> -0.02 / 12.3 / 13.1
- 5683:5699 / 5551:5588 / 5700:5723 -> 0.02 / 12.6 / 12.9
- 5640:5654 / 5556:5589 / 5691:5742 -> 0.03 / 12.5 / 12.9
